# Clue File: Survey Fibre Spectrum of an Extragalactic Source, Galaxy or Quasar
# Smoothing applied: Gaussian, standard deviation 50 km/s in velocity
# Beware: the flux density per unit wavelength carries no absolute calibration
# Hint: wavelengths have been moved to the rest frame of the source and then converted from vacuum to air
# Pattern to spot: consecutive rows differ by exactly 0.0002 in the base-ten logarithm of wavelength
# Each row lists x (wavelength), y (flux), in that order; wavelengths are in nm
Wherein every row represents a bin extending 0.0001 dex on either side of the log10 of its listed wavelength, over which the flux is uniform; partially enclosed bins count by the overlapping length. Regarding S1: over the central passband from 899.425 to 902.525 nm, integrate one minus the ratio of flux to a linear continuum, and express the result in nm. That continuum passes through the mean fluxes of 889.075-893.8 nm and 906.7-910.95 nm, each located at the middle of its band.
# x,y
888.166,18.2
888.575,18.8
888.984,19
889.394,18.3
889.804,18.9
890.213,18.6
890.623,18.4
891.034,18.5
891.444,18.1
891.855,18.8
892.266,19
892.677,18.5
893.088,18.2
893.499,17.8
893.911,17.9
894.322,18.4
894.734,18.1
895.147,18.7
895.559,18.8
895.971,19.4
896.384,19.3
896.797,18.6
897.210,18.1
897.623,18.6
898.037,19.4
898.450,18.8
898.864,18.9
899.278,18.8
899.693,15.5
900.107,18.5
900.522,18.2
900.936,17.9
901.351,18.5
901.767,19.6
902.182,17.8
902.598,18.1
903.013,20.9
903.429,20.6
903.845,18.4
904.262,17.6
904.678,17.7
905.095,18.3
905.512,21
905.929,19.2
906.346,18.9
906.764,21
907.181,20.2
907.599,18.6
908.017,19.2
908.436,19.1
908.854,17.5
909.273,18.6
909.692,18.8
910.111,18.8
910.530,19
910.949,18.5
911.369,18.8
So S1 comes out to 0.12 nm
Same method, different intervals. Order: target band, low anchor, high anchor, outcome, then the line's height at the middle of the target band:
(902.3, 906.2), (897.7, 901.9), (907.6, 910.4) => -0.11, 18.5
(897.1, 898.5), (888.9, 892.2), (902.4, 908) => 0.01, 18.9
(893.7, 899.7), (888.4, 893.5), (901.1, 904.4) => 0.05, 18.7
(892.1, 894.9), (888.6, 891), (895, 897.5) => 0.07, 18.7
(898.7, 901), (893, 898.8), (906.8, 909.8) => 0.09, 18.7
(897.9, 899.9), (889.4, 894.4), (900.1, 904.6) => 0.04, 18.6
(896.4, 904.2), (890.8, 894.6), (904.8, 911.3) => 0.04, 18.7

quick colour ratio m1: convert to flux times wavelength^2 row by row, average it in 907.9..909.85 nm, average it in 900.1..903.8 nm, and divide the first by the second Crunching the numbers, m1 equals 1.00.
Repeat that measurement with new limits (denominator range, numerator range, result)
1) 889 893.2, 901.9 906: 1.05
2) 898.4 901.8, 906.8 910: 1.06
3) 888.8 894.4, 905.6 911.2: 1.07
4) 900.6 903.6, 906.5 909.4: 1.02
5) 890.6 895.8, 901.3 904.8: 1.05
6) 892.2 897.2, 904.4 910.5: 1.06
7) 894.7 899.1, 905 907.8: 1.07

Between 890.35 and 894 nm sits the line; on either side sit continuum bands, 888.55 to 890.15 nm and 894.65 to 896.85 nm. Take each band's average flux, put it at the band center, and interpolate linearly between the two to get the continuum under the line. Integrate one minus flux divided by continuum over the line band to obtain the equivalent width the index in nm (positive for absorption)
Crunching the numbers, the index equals 0.08 nm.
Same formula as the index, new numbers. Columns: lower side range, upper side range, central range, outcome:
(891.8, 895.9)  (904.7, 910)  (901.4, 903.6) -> -0.05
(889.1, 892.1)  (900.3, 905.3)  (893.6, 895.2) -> 0.03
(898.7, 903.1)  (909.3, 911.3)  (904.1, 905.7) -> -0.01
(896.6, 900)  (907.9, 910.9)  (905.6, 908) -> -0.13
